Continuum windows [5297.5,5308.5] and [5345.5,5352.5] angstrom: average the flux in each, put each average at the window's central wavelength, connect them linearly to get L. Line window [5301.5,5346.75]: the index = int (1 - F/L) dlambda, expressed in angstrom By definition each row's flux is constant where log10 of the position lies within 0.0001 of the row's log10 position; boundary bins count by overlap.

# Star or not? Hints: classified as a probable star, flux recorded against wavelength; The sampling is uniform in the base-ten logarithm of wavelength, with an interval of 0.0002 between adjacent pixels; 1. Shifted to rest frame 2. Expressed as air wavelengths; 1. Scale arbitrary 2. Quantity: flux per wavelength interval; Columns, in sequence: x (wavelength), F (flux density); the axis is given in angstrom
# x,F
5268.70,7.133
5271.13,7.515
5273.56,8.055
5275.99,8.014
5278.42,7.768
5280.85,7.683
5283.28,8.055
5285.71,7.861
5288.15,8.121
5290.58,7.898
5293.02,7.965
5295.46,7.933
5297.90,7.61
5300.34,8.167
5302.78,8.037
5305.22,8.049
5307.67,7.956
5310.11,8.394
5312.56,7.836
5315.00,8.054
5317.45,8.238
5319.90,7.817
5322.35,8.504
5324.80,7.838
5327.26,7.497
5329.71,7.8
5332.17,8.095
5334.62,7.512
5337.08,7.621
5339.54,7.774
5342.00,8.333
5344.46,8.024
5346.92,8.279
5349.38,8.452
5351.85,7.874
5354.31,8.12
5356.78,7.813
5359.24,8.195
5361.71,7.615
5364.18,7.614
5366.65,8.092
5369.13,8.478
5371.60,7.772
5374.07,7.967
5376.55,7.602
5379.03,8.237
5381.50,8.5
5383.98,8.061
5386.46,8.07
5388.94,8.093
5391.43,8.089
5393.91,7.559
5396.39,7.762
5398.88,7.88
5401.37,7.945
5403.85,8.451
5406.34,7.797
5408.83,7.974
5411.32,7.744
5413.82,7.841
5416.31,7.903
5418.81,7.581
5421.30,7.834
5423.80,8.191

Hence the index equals 0.7 angstrom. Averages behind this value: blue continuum 7.99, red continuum 8.22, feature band 7.97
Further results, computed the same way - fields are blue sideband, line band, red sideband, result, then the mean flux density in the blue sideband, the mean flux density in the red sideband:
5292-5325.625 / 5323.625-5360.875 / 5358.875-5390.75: 0.4 angstrom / 8.03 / 8.02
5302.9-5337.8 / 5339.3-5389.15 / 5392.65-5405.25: -0.7 angstrom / 7.95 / 7.92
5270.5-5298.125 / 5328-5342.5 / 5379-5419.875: 0.2 angstrom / 7.89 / 7.96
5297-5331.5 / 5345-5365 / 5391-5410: -0.1 angstrom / 7.99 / 7.93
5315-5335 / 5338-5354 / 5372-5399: -0.3 angstrom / 7.94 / 7.98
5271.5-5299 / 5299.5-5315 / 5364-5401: -0.3 angstrom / 7.89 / 7.99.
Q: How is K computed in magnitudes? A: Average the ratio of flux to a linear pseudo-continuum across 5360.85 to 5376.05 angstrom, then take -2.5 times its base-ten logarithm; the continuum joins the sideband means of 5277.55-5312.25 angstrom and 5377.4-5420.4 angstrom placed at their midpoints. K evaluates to 0.01 mag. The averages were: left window 7.96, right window 7.97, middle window 7.91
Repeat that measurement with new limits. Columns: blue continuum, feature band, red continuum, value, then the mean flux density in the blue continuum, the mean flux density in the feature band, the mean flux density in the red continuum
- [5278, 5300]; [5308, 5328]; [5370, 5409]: -0.015 mag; 7.89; 8.03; 7.99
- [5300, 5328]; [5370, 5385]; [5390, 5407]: -0.011 mag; 8.04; 8.04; 7.93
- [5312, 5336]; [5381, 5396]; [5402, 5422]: -0.016 mag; 7.92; 8.02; 7.9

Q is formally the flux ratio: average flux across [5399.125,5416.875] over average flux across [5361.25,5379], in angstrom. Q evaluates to 1.01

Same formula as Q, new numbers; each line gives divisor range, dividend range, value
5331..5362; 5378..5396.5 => 1.01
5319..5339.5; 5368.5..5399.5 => 1.02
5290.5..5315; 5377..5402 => 1.00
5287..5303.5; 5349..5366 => 1.00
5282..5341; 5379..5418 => 1.00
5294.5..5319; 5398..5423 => 0.98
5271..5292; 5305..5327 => 1.02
